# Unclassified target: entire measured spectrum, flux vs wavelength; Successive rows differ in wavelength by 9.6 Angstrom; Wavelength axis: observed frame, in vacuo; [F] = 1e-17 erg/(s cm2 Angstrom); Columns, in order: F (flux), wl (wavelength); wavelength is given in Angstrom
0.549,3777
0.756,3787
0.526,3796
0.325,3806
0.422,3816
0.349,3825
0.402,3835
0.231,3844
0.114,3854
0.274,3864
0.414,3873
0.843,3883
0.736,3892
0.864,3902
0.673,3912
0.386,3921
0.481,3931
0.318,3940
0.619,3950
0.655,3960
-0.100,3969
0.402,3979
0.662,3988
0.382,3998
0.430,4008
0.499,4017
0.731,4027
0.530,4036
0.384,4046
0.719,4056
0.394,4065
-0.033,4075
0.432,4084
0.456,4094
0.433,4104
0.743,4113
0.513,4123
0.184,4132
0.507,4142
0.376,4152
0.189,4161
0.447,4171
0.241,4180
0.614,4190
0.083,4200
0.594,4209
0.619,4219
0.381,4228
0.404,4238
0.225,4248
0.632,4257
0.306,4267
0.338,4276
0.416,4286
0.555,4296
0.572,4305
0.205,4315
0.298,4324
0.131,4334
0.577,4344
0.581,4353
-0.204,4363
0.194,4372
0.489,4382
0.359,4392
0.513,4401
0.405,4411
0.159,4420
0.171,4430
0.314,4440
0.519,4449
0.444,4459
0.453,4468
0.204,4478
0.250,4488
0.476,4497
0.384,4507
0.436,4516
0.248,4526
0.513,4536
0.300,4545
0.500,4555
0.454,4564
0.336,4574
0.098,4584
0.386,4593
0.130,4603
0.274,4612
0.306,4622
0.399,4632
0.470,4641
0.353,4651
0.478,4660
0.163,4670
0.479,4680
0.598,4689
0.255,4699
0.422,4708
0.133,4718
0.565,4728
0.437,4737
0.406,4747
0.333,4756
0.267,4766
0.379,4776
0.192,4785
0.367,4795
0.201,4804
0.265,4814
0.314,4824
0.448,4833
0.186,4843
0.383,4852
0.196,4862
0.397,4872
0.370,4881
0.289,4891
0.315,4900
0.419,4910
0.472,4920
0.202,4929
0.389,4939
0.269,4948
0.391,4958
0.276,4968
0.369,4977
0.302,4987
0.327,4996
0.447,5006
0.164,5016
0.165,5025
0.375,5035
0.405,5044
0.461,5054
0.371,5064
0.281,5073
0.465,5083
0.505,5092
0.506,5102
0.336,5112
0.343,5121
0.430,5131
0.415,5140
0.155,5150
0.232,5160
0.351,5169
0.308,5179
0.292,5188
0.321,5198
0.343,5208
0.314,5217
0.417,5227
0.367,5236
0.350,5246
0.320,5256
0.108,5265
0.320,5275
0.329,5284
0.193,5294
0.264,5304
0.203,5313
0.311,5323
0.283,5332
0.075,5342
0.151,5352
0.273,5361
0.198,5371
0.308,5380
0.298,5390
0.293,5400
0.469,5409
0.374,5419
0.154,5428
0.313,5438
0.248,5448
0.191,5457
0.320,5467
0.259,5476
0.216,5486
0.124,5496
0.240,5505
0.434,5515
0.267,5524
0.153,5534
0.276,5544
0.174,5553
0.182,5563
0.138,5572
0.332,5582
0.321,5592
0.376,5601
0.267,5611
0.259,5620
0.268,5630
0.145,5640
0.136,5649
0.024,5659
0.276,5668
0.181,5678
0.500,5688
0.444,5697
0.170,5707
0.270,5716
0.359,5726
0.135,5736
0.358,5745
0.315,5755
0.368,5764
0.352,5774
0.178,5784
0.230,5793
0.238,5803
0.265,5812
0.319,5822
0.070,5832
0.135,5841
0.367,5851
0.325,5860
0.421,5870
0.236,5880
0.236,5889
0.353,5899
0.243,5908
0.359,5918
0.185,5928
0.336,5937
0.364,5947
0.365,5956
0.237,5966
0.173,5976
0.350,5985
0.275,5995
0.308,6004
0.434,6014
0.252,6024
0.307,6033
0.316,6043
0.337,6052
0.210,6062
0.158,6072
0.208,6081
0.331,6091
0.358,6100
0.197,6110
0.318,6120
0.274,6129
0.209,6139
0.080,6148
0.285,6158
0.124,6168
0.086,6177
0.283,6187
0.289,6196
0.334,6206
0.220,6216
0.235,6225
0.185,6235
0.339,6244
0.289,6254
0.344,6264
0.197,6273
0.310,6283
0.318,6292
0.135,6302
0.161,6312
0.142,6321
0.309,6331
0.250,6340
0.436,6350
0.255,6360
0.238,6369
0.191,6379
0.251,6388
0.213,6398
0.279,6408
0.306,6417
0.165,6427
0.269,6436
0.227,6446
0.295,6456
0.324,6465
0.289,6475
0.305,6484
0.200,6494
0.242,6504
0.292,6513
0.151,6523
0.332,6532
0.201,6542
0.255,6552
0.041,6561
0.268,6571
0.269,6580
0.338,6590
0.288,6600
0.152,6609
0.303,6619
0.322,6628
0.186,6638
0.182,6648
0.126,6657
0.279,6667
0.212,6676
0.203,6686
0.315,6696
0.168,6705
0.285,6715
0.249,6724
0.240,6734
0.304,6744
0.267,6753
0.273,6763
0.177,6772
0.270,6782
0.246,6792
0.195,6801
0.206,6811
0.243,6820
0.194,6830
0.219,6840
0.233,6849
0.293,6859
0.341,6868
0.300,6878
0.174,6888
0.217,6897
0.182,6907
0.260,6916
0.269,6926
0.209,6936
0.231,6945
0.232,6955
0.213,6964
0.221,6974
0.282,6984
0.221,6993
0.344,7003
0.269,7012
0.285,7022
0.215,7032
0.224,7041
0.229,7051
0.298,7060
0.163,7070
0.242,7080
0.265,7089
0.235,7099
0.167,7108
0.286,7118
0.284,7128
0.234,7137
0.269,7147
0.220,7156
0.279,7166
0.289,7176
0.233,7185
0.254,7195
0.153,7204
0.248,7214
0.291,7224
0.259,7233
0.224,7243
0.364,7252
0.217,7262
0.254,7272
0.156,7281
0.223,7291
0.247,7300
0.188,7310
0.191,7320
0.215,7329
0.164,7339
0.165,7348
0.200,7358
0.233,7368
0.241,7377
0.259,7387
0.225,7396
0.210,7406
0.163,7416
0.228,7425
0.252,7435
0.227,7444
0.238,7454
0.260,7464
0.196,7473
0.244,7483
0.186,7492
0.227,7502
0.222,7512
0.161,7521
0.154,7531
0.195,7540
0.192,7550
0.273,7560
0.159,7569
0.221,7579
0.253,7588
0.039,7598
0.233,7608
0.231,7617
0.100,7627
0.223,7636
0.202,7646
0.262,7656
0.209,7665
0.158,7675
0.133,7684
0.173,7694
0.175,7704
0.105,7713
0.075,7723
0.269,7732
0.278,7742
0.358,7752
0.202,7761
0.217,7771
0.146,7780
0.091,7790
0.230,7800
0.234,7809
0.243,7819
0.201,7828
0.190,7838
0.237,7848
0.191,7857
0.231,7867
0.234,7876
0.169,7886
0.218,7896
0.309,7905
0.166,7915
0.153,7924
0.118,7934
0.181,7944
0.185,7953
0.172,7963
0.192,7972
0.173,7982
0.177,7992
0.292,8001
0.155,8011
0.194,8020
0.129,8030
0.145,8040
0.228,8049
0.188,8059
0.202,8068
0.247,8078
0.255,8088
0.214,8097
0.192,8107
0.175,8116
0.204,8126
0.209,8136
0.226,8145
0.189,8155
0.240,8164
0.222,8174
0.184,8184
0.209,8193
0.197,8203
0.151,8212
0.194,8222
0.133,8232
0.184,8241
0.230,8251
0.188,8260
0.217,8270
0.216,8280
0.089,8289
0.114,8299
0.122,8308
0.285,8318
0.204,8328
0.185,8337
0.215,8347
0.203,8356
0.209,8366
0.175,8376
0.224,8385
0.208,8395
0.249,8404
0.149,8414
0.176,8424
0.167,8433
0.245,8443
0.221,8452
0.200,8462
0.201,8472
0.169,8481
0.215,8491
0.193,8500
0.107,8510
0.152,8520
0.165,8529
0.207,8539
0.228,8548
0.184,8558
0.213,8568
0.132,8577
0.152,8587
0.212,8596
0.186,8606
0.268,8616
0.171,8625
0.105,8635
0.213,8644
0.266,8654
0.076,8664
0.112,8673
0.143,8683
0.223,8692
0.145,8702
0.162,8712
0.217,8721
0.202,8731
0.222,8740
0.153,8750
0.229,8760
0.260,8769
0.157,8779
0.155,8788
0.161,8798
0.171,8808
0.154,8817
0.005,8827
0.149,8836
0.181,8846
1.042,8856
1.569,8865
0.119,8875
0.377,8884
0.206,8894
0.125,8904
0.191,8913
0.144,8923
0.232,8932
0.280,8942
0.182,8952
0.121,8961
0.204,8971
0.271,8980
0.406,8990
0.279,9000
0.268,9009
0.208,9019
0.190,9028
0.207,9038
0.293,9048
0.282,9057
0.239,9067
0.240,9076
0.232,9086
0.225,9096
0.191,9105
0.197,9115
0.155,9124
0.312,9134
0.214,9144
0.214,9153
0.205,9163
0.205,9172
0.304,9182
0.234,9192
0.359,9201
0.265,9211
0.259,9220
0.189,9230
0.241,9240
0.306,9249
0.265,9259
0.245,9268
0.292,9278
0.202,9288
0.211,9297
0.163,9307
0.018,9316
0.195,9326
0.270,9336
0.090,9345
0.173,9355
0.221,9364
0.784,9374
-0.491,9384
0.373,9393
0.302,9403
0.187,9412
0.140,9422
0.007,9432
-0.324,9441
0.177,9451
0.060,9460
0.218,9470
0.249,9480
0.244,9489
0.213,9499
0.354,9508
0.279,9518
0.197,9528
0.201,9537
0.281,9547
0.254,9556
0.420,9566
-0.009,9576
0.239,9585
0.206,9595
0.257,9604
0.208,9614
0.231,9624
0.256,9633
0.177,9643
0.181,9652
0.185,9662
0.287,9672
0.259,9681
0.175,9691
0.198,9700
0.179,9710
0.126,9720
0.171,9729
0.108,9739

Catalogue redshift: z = 1.38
